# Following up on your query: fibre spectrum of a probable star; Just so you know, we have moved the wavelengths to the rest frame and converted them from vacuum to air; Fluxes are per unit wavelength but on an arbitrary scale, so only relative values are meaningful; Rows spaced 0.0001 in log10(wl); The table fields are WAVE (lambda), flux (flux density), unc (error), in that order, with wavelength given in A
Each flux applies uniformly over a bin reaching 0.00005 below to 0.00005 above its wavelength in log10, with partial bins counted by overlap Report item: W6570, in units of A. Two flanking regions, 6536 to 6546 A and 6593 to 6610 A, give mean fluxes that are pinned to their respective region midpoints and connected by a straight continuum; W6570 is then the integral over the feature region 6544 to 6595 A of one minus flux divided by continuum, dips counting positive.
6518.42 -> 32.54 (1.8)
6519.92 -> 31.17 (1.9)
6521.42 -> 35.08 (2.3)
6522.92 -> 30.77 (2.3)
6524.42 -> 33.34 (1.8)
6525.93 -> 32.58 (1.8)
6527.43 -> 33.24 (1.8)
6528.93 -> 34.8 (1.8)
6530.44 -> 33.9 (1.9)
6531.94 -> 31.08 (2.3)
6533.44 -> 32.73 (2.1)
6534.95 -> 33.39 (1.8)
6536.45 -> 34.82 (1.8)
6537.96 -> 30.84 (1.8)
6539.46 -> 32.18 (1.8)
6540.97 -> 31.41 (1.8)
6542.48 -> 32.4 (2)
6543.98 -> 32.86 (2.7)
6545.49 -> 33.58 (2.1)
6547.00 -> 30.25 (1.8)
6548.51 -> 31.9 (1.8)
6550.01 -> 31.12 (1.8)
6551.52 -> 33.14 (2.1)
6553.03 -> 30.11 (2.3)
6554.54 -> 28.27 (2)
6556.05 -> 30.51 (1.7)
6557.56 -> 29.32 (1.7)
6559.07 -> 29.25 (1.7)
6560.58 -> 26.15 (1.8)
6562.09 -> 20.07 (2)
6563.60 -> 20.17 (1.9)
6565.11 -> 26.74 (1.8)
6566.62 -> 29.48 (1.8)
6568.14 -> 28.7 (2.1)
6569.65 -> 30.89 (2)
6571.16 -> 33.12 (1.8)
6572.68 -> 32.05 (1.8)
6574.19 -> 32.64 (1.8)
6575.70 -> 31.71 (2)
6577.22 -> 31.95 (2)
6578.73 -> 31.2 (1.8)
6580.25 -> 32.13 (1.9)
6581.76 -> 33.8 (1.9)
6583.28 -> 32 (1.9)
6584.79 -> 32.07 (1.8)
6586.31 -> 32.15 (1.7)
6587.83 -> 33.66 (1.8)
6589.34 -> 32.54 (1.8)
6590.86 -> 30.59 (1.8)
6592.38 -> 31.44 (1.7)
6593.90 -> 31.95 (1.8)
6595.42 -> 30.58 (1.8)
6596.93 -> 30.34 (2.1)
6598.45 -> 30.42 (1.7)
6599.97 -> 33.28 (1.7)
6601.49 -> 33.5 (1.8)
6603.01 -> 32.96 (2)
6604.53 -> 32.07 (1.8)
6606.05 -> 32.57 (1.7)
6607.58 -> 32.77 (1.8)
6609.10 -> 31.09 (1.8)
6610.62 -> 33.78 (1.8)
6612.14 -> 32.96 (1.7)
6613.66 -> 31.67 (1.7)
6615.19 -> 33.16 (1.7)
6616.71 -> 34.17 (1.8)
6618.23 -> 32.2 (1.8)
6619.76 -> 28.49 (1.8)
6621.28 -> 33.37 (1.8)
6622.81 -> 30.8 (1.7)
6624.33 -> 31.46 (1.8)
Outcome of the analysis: 2.8 A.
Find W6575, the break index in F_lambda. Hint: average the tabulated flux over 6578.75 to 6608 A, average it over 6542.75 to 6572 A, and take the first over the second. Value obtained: 1.1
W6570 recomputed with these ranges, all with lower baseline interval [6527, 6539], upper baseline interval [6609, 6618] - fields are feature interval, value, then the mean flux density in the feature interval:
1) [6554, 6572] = 2.9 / 27.7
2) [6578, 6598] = 0.7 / 31.9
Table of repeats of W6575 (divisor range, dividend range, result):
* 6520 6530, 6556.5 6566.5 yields 0.78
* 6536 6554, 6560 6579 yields 0.90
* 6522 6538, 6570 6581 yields 0.97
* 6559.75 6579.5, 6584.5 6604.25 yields 1.11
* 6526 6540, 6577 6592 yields 0.98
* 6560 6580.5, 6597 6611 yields 1.11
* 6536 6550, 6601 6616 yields 1.02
